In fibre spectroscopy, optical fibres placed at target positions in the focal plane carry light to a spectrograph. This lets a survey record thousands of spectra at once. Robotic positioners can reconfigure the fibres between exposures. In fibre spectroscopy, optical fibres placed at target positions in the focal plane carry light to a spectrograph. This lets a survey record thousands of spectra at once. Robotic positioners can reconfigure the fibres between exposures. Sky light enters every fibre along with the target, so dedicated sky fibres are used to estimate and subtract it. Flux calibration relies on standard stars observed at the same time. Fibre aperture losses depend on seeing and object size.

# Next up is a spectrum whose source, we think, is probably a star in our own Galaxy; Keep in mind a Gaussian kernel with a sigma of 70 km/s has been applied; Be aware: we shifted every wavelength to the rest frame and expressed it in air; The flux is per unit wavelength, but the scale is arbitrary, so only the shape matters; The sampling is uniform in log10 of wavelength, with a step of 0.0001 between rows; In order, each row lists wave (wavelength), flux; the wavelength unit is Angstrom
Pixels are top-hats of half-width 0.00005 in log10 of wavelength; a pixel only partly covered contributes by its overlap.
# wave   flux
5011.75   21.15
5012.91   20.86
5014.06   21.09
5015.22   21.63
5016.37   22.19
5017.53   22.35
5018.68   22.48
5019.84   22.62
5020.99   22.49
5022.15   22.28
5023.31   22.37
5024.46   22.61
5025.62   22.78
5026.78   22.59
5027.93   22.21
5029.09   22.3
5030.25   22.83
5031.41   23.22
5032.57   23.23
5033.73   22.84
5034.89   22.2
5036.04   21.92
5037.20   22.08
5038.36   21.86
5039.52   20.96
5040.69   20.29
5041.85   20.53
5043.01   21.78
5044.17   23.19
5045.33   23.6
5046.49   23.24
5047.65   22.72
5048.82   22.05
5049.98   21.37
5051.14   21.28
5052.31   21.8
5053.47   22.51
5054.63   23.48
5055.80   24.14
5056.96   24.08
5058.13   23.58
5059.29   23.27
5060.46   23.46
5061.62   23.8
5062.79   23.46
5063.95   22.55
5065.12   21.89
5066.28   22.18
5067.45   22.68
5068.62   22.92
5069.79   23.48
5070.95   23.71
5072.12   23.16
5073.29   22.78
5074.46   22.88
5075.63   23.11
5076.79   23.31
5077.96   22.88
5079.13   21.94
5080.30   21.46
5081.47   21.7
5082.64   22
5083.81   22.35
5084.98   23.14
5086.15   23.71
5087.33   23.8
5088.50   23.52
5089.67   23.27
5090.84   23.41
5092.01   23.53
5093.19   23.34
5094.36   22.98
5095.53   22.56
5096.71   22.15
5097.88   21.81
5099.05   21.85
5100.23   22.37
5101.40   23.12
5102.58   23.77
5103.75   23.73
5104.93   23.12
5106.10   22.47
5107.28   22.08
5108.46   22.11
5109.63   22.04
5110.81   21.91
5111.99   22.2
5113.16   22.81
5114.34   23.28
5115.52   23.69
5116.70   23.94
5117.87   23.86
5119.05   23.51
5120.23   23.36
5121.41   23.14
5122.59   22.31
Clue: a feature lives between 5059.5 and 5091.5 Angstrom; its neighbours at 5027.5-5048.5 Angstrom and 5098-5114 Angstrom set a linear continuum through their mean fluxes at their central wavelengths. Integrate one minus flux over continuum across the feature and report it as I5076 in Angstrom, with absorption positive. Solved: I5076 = -0.7 Angstrom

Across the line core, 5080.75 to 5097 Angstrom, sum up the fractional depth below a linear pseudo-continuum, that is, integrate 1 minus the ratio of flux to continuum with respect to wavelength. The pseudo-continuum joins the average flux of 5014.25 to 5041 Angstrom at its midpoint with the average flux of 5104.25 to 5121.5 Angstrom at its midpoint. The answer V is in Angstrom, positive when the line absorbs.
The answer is -0.2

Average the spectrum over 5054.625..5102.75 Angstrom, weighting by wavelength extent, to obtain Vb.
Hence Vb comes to 22.9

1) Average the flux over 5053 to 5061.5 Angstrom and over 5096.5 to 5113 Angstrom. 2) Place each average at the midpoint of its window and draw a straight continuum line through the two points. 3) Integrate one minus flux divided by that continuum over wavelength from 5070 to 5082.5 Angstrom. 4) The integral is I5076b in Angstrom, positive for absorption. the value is 0.2 Angstrom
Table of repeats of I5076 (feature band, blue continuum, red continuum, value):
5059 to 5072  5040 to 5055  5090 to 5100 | -0.41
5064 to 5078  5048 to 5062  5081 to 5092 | 0.03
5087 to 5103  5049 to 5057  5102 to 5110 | -0.14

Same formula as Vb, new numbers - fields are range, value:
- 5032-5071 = 22.6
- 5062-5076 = 22.9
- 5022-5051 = 22.3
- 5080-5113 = 22.7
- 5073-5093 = 22.9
